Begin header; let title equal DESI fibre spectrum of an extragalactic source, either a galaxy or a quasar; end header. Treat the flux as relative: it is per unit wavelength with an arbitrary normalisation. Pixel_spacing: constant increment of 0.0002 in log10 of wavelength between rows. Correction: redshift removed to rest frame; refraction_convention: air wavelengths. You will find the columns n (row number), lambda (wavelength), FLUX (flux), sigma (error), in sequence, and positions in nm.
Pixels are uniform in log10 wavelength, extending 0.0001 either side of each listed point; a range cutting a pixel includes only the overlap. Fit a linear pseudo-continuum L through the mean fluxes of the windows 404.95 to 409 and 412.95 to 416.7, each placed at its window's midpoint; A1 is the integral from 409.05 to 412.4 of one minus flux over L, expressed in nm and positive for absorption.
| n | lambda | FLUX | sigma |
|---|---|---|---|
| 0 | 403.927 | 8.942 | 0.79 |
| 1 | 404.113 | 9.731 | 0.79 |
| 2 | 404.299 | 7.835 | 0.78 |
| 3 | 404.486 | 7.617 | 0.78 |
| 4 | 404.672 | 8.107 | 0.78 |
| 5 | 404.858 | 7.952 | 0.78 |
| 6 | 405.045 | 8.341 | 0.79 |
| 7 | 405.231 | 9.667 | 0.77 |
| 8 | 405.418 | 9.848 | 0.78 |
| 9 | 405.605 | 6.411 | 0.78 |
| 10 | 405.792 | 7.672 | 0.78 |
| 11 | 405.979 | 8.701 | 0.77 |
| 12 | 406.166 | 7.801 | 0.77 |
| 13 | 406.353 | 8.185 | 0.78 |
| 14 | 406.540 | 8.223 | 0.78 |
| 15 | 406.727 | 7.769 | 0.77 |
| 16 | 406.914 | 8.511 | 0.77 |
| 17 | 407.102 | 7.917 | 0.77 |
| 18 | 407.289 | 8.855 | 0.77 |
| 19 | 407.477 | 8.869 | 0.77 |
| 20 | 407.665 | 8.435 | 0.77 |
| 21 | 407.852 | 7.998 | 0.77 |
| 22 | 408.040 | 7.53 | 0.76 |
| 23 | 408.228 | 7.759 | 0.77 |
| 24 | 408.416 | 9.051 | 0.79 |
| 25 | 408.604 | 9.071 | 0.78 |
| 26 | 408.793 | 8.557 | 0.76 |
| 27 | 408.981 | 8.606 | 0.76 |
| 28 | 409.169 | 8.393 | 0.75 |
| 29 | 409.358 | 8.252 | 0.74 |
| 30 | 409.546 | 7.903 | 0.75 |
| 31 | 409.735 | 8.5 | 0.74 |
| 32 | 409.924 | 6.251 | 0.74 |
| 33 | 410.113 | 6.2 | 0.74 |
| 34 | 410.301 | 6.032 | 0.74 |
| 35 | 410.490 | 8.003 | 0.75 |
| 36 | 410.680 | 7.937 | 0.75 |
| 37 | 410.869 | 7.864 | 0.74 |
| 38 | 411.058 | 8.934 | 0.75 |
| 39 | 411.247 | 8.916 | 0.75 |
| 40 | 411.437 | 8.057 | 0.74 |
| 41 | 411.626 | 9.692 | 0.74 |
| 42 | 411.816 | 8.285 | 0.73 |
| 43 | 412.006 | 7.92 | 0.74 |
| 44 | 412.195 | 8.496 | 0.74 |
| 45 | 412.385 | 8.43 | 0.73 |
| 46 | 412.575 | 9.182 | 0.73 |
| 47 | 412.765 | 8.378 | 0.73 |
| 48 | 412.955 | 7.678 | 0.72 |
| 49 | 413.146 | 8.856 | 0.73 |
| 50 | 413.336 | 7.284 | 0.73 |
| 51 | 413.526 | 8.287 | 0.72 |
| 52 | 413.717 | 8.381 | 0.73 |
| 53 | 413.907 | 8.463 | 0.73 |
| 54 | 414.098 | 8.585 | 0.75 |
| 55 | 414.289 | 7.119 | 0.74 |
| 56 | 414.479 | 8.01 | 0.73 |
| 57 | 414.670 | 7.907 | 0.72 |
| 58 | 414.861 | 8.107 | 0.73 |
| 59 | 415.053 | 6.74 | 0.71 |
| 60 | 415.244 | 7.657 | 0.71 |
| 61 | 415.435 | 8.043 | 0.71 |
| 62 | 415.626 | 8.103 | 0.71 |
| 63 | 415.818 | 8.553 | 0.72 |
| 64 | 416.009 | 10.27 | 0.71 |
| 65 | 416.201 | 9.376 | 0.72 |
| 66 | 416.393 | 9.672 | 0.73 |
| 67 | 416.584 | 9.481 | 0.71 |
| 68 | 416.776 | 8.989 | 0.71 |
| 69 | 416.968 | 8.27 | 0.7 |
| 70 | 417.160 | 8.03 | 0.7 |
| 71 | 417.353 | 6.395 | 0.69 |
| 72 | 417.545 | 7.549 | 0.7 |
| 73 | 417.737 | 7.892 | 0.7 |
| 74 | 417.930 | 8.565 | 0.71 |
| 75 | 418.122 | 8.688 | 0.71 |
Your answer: 0.14 nm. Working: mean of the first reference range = 8.35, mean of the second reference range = 8.35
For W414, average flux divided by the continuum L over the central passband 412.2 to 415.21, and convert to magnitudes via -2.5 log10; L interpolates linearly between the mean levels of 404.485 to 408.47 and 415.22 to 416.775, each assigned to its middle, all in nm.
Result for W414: 0.09 mag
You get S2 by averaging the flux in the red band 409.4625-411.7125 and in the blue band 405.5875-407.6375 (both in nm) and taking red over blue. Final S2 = 0.96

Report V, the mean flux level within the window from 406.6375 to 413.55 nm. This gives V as 8.18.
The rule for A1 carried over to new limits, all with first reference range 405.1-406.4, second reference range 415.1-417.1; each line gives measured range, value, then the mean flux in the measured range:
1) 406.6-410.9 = 0.23 nm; 8.01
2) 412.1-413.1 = 0.02 nm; 8.45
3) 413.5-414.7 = 0.08 nm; 8.11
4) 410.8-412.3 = 0.01 nm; 8.53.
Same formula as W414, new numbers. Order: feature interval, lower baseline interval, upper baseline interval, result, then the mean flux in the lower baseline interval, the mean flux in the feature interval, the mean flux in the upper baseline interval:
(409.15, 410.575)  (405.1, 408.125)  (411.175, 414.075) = 0.13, 8.28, 7.39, 8.42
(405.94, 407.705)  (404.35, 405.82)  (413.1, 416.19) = -0.01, 8.21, 8.31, 8.17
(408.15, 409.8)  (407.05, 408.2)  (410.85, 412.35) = -0.01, 8.25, 8.46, 8.55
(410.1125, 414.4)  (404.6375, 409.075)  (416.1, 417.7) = 0.03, 8.33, 8.17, 8.45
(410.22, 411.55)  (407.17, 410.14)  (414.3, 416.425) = 0.03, 8.18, 8.01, 8.32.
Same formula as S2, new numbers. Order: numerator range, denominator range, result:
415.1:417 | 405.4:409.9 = 1.07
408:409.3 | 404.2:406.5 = 1.03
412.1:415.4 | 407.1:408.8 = 0.96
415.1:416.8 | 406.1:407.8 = 1.07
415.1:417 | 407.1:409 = 1.04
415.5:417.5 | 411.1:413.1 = 1.02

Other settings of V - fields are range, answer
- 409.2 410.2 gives 7.49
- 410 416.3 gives 8.17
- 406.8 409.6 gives 8.38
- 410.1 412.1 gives 8.06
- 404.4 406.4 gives 8.21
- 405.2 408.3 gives 8.22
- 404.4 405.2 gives 8.15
